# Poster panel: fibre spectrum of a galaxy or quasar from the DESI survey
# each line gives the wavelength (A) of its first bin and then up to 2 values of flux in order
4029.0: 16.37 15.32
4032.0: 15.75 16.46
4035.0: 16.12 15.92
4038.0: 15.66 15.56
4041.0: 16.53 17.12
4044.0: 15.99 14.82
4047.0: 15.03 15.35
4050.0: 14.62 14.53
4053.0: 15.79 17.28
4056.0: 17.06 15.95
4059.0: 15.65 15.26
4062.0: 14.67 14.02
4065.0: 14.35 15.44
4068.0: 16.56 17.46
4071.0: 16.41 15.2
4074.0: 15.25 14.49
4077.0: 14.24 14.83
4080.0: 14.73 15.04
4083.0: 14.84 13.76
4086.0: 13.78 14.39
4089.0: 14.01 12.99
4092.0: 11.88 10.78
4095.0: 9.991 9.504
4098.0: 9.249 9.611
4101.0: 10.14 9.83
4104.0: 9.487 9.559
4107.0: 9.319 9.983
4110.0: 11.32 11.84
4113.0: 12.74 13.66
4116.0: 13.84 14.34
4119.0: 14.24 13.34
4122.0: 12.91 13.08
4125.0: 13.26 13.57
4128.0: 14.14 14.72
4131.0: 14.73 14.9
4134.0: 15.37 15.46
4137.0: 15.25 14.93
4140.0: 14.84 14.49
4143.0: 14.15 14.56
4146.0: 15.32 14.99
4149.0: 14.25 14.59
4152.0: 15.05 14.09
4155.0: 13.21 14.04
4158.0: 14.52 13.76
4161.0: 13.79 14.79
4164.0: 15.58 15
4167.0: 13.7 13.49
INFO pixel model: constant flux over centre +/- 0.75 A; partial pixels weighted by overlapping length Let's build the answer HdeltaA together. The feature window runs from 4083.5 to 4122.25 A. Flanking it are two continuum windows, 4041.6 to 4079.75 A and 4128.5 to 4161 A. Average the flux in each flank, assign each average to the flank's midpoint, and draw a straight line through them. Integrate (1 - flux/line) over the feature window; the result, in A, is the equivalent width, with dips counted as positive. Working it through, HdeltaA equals 8.4 A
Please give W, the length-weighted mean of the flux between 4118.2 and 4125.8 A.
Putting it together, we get 13.4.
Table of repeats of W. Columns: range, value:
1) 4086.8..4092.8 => 13.3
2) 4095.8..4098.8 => 9.38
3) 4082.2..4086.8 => 14.1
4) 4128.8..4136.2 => 15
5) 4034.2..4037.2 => 16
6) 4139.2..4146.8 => 14.7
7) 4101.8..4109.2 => 9.63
